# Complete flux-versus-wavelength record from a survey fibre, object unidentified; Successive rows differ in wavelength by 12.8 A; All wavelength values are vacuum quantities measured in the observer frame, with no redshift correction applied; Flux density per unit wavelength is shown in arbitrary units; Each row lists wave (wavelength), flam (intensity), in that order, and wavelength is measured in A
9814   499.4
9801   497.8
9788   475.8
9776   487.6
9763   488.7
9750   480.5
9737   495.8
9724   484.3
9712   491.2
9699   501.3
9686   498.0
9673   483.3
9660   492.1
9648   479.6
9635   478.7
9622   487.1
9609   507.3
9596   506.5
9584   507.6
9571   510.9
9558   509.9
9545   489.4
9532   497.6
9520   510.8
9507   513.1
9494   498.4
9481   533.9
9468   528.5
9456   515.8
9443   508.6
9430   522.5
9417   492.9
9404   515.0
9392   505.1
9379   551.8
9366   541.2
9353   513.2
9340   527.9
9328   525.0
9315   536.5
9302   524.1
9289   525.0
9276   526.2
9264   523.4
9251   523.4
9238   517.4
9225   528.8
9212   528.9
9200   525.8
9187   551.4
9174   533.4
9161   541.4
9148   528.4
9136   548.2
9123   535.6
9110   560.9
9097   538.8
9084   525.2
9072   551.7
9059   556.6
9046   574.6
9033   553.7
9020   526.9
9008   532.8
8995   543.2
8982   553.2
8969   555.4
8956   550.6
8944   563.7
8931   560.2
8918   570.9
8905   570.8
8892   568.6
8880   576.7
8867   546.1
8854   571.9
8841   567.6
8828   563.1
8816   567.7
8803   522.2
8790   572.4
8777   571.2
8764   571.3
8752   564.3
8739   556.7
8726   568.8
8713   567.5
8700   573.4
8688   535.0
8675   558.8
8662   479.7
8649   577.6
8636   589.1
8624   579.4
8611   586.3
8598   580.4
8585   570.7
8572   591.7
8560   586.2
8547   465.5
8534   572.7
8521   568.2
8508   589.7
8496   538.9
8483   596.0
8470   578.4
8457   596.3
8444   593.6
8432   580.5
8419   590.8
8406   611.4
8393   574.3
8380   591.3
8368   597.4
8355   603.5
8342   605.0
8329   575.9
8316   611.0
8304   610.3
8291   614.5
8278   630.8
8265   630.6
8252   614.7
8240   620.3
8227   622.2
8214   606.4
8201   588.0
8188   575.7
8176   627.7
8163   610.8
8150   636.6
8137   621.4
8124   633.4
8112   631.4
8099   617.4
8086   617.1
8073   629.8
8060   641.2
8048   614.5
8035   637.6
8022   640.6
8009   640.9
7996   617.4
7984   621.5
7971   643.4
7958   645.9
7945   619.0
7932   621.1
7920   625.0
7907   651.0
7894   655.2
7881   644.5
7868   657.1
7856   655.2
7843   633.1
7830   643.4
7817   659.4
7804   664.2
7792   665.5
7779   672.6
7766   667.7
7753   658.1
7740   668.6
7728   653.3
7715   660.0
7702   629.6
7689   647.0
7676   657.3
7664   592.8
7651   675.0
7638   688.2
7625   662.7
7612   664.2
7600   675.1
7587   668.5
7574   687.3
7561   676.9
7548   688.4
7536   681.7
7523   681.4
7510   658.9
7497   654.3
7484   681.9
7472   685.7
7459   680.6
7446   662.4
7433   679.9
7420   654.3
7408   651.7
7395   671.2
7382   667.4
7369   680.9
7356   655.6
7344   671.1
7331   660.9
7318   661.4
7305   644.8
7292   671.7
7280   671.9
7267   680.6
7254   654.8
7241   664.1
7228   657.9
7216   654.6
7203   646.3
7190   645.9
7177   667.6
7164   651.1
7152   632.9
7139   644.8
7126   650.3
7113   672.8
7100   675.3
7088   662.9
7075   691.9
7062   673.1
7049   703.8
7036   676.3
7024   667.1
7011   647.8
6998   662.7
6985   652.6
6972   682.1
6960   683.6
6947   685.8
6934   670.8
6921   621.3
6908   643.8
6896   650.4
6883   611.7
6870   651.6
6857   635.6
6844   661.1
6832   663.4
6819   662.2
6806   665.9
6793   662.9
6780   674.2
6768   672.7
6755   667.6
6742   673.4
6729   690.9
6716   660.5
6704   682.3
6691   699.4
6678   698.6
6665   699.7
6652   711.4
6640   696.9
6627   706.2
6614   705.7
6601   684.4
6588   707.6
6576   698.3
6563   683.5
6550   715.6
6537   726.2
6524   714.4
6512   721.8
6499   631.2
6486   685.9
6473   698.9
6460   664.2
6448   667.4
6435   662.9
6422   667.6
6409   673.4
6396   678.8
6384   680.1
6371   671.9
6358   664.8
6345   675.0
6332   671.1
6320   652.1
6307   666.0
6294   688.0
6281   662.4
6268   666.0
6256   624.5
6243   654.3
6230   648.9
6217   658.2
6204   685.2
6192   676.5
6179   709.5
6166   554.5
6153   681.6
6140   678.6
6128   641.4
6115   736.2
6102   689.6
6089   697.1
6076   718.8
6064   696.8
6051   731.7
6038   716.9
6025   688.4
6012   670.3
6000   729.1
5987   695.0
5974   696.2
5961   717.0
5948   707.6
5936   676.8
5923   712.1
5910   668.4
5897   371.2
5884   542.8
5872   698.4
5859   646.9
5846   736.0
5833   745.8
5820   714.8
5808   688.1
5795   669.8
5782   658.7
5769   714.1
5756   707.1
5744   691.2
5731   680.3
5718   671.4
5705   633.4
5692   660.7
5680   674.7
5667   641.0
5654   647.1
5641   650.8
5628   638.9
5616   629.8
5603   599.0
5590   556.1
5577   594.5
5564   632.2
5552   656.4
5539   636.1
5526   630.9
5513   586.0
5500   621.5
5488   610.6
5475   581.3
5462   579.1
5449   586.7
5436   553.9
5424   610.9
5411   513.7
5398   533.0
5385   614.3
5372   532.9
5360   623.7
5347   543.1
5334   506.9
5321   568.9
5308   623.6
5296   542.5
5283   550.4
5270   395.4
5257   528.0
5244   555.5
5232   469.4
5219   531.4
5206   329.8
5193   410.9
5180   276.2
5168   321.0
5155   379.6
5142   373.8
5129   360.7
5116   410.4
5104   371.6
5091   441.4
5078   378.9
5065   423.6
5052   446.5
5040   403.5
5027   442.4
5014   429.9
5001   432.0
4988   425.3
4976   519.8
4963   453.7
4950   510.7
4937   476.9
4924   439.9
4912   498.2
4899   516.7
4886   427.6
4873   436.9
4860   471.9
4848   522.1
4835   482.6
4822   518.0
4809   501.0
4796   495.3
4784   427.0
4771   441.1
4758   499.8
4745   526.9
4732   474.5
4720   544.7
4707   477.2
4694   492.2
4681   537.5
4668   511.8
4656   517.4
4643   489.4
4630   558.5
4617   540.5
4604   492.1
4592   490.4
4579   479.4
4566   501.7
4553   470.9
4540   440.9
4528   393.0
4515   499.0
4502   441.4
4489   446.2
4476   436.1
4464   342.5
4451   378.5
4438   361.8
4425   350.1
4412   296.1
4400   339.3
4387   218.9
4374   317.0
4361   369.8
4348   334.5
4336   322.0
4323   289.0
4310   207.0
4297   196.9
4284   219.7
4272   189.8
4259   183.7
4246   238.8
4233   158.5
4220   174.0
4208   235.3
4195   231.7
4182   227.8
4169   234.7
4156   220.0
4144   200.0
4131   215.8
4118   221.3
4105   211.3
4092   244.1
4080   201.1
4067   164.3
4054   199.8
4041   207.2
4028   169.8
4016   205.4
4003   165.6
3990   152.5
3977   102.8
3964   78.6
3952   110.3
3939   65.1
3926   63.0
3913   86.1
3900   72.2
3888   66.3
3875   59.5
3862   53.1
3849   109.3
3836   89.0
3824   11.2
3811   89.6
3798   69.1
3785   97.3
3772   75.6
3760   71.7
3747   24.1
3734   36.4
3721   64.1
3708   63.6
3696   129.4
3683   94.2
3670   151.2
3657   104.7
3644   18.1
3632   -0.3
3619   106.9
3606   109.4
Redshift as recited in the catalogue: 0.00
